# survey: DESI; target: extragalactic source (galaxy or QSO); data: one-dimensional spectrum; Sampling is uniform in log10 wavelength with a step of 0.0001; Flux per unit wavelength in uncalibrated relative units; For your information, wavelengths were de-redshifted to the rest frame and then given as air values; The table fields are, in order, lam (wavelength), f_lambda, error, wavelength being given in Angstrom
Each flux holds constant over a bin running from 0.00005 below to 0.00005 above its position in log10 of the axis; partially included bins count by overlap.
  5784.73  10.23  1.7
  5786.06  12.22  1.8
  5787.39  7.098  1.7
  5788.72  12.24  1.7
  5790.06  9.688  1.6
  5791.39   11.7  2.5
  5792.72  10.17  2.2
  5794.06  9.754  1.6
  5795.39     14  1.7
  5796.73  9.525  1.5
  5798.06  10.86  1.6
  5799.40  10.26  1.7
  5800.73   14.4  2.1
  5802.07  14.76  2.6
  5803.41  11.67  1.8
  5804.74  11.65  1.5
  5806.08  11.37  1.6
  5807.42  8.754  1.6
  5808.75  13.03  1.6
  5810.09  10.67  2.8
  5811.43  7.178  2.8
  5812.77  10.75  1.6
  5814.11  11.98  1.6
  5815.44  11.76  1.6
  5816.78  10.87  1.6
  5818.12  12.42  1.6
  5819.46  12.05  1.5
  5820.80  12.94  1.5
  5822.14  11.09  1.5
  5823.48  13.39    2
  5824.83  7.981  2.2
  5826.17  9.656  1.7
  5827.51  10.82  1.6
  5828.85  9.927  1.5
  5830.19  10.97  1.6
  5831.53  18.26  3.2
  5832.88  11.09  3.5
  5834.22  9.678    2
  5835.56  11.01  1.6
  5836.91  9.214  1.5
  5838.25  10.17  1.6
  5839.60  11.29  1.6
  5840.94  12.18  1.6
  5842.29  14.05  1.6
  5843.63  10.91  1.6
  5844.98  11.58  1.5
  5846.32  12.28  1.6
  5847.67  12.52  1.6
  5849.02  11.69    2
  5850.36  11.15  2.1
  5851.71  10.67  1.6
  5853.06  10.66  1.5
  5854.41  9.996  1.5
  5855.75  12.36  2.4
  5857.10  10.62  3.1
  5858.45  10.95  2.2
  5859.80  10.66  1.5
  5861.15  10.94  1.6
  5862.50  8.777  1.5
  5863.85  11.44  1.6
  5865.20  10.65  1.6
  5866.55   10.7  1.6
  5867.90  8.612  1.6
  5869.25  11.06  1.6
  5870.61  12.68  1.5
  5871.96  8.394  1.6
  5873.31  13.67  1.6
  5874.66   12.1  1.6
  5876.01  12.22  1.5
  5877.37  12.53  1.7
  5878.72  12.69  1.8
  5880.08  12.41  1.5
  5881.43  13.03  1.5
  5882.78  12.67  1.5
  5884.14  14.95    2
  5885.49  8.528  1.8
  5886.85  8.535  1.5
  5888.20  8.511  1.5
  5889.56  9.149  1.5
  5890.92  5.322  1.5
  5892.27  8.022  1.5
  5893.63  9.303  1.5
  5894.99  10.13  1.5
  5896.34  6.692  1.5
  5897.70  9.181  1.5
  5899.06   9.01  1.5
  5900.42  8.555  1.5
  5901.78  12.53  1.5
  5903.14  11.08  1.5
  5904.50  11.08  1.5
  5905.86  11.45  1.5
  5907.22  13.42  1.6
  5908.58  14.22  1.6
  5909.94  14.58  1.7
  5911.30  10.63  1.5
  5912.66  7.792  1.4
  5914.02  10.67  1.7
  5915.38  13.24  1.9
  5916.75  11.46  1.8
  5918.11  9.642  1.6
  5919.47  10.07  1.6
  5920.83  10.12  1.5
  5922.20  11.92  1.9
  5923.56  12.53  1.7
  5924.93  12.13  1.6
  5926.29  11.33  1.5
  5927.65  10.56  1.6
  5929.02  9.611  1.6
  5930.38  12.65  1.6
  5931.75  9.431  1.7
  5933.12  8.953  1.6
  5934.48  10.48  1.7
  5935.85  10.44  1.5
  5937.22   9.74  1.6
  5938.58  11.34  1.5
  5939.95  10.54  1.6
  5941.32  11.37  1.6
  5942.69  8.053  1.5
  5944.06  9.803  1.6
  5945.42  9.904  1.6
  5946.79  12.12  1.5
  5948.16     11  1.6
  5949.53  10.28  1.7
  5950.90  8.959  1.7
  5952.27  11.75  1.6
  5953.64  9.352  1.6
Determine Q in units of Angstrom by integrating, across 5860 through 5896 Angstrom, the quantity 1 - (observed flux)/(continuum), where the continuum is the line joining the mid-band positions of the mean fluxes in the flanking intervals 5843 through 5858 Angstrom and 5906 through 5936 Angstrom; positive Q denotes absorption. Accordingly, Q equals 2.1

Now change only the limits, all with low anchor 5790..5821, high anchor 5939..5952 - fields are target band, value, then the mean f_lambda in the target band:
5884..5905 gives 2.8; 9.25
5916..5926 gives -0.6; 11.1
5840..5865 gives -0.7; 11.3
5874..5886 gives -1.8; 12.4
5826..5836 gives -0.3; 11.5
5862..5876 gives 0.0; 10.9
